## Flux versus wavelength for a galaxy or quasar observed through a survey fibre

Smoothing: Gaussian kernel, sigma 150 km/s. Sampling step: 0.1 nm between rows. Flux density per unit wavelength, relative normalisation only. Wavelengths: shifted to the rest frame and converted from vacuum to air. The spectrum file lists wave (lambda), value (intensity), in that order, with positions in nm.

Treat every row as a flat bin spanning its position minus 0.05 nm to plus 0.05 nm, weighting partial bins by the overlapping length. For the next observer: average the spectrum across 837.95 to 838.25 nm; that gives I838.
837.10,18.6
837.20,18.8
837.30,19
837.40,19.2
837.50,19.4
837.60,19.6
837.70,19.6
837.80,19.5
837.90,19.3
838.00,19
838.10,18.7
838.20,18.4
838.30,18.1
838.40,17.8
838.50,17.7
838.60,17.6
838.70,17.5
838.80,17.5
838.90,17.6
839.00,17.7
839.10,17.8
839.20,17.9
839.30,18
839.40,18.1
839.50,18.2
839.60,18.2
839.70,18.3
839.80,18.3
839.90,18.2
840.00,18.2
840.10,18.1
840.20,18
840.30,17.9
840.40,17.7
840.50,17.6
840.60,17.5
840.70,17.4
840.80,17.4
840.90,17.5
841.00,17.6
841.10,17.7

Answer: 18.7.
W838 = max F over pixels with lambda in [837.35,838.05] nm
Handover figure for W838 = 19.6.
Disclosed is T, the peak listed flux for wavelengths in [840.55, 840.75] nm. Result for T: 17.5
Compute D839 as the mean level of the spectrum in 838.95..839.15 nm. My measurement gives 17.8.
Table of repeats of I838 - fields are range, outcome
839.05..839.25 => 17.9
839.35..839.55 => 18.1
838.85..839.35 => 17.8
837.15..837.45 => 19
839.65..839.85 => 18.3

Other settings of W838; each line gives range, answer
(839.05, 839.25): 17.9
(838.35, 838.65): 17.8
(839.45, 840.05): 18.3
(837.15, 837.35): 19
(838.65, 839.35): 18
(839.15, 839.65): 18.2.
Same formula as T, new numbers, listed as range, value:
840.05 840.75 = 18.1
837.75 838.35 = 19.5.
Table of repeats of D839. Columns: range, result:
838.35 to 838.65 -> 17.7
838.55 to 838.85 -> 17.5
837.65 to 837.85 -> 19.6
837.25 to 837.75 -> 19.4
